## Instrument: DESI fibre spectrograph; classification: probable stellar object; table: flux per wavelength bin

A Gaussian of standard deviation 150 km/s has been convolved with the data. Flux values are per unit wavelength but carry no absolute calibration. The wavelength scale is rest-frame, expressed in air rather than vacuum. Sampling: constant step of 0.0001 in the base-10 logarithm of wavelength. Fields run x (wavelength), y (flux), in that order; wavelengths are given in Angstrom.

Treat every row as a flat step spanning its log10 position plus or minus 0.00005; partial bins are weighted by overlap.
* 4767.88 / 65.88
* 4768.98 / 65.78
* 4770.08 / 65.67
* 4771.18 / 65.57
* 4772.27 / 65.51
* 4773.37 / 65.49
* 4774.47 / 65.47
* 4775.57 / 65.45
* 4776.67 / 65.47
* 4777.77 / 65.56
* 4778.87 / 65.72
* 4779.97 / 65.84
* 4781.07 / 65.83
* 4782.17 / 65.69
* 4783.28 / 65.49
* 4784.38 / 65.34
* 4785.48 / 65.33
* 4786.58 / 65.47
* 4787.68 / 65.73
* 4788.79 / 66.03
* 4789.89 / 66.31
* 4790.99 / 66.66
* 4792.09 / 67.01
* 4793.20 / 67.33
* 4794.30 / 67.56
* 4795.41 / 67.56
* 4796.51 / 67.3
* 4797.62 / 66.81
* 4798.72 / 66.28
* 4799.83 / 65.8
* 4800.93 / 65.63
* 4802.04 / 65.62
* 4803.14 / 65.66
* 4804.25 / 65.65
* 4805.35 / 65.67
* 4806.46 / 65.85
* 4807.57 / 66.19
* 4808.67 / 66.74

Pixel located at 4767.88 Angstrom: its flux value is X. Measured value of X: 65.88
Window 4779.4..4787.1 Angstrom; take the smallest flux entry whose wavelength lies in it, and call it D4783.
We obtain 65.33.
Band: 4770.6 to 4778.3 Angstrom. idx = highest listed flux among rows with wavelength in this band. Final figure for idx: 65.57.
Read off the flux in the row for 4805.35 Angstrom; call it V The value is 65.67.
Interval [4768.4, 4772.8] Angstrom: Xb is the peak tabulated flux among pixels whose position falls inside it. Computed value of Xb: 65.78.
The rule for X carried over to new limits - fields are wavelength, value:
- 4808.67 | 66.74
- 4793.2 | 67.33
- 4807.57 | 66.19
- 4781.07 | 65.83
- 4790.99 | 66.66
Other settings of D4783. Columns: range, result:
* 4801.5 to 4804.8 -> 65.62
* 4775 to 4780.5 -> 65.45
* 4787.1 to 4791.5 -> 65.73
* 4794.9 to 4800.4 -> 65.8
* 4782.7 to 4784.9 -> 65.34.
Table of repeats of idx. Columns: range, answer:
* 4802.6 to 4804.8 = 65.66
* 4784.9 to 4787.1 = 65.47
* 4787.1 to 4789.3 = 66.03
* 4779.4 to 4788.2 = 65.84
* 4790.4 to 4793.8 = 67.33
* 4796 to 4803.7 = 67.3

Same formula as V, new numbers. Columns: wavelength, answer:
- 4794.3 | 67.56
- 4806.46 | 65.85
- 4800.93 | 65.63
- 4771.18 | 65.57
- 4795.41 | 67.56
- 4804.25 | 65.65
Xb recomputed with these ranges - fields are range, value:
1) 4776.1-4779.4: 65.72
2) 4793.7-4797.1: 67.56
